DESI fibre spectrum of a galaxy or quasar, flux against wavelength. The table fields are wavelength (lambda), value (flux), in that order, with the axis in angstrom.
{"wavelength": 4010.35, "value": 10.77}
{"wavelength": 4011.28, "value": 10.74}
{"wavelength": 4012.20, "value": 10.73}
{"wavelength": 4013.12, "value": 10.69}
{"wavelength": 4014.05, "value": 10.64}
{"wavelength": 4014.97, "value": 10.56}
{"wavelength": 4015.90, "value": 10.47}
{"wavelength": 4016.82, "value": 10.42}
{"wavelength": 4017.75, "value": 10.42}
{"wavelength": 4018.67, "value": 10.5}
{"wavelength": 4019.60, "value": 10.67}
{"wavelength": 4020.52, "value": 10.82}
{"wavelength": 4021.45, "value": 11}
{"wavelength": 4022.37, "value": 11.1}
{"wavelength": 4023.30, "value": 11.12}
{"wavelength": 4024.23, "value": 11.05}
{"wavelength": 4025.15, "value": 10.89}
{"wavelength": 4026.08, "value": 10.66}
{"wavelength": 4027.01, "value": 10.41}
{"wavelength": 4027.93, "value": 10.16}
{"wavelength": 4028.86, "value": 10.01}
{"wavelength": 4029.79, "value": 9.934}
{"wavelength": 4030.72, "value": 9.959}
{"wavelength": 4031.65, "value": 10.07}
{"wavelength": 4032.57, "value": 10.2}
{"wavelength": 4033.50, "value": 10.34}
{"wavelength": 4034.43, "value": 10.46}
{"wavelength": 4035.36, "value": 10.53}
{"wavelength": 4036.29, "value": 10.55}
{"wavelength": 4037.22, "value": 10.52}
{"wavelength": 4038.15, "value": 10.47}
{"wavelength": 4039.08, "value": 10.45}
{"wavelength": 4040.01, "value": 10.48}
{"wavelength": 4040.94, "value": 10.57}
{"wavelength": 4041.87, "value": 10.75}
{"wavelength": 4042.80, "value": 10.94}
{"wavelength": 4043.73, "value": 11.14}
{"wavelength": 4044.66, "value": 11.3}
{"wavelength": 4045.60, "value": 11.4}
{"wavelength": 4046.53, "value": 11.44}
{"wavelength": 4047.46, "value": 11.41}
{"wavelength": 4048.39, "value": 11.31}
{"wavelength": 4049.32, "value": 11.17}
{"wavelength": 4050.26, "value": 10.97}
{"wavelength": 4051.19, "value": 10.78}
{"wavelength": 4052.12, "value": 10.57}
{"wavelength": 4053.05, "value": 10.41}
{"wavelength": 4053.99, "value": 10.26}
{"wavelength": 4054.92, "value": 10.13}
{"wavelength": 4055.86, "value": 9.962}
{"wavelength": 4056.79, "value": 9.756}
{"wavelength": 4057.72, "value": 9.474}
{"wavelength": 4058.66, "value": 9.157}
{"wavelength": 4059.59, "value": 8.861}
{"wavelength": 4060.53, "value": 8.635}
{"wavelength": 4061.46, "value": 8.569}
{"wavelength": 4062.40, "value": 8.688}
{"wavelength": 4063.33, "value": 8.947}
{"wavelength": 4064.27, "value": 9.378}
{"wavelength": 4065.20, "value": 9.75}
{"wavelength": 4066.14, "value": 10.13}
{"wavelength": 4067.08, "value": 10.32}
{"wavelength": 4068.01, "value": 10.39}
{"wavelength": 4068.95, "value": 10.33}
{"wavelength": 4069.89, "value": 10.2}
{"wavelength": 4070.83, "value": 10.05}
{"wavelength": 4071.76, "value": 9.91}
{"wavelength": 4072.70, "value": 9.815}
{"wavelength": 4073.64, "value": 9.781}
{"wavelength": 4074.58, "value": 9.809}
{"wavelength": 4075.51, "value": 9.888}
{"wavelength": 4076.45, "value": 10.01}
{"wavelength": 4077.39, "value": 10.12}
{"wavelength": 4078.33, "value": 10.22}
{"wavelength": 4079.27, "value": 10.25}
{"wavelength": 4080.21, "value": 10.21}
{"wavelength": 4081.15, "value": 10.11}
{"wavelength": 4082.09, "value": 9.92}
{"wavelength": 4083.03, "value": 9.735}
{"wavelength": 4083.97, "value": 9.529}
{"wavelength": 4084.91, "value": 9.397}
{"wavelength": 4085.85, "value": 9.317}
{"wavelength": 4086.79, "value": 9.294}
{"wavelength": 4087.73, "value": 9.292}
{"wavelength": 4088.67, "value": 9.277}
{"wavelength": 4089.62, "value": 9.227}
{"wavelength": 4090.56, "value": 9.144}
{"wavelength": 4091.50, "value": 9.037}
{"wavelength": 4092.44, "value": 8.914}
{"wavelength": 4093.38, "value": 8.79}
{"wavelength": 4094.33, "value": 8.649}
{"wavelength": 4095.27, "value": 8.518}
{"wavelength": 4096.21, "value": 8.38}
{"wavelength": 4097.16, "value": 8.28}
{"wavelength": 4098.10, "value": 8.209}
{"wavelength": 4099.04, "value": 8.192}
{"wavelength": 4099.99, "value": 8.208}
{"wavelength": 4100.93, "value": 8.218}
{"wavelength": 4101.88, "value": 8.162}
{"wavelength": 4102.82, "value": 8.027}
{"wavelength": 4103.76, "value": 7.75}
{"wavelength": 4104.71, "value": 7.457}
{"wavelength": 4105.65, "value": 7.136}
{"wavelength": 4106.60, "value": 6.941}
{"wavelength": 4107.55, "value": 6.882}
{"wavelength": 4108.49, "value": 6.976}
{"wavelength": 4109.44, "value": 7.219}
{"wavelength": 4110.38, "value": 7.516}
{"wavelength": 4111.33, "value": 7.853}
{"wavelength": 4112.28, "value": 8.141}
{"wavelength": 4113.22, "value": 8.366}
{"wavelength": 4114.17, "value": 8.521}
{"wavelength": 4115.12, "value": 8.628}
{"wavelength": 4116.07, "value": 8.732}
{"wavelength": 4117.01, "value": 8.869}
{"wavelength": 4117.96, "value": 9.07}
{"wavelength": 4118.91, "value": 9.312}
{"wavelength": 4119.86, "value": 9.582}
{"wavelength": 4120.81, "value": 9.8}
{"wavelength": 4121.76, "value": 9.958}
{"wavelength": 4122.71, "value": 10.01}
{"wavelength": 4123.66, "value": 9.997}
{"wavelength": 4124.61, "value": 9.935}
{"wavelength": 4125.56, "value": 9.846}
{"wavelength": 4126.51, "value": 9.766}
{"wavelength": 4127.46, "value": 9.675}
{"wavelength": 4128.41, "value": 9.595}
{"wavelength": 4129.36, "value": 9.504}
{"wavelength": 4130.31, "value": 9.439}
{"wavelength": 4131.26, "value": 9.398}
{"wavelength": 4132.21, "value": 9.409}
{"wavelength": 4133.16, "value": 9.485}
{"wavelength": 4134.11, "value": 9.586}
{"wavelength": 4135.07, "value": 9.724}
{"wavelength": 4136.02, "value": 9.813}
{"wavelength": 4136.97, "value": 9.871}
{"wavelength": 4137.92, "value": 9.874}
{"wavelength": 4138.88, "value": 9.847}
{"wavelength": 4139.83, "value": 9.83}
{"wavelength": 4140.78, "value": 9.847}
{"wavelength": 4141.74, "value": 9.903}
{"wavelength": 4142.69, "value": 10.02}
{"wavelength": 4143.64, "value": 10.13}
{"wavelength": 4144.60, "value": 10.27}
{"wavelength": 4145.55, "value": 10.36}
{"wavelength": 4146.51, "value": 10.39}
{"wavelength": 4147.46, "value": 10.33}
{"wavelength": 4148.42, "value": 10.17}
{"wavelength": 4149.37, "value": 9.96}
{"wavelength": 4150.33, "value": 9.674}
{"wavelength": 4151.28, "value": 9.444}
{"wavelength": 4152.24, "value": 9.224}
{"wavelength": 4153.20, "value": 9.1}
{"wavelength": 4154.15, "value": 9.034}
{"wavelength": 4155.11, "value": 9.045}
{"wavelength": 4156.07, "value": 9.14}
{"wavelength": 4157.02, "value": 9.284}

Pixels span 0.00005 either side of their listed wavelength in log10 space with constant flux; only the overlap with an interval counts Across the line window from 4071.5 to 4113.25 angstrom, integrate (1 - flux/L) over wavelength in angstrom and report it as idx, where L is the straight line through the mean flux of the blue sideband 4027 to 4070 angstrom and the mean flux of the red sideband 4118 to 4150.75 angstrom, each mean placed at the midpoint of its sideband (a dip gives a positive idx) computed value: 5.15 angstrom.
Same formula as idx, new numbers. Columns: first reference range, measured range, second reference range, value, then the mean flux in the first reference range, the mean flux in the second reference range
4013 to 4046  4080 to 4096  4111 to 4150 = 1.2 angstrom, 10.6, 9.59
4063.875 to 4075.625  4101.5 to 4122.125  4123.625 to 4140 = 3.3 angstrom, 9.99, 9.69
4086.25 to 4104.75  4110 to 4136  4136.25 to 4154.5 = 0.1 angstrom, 8.58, 9.86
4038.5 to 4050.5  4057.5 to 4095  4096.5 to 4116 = -0.8 angstrom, 11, 7.86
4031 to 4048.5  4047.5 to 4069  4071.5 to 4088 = 0.8 angstrom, 10.7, 9.82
